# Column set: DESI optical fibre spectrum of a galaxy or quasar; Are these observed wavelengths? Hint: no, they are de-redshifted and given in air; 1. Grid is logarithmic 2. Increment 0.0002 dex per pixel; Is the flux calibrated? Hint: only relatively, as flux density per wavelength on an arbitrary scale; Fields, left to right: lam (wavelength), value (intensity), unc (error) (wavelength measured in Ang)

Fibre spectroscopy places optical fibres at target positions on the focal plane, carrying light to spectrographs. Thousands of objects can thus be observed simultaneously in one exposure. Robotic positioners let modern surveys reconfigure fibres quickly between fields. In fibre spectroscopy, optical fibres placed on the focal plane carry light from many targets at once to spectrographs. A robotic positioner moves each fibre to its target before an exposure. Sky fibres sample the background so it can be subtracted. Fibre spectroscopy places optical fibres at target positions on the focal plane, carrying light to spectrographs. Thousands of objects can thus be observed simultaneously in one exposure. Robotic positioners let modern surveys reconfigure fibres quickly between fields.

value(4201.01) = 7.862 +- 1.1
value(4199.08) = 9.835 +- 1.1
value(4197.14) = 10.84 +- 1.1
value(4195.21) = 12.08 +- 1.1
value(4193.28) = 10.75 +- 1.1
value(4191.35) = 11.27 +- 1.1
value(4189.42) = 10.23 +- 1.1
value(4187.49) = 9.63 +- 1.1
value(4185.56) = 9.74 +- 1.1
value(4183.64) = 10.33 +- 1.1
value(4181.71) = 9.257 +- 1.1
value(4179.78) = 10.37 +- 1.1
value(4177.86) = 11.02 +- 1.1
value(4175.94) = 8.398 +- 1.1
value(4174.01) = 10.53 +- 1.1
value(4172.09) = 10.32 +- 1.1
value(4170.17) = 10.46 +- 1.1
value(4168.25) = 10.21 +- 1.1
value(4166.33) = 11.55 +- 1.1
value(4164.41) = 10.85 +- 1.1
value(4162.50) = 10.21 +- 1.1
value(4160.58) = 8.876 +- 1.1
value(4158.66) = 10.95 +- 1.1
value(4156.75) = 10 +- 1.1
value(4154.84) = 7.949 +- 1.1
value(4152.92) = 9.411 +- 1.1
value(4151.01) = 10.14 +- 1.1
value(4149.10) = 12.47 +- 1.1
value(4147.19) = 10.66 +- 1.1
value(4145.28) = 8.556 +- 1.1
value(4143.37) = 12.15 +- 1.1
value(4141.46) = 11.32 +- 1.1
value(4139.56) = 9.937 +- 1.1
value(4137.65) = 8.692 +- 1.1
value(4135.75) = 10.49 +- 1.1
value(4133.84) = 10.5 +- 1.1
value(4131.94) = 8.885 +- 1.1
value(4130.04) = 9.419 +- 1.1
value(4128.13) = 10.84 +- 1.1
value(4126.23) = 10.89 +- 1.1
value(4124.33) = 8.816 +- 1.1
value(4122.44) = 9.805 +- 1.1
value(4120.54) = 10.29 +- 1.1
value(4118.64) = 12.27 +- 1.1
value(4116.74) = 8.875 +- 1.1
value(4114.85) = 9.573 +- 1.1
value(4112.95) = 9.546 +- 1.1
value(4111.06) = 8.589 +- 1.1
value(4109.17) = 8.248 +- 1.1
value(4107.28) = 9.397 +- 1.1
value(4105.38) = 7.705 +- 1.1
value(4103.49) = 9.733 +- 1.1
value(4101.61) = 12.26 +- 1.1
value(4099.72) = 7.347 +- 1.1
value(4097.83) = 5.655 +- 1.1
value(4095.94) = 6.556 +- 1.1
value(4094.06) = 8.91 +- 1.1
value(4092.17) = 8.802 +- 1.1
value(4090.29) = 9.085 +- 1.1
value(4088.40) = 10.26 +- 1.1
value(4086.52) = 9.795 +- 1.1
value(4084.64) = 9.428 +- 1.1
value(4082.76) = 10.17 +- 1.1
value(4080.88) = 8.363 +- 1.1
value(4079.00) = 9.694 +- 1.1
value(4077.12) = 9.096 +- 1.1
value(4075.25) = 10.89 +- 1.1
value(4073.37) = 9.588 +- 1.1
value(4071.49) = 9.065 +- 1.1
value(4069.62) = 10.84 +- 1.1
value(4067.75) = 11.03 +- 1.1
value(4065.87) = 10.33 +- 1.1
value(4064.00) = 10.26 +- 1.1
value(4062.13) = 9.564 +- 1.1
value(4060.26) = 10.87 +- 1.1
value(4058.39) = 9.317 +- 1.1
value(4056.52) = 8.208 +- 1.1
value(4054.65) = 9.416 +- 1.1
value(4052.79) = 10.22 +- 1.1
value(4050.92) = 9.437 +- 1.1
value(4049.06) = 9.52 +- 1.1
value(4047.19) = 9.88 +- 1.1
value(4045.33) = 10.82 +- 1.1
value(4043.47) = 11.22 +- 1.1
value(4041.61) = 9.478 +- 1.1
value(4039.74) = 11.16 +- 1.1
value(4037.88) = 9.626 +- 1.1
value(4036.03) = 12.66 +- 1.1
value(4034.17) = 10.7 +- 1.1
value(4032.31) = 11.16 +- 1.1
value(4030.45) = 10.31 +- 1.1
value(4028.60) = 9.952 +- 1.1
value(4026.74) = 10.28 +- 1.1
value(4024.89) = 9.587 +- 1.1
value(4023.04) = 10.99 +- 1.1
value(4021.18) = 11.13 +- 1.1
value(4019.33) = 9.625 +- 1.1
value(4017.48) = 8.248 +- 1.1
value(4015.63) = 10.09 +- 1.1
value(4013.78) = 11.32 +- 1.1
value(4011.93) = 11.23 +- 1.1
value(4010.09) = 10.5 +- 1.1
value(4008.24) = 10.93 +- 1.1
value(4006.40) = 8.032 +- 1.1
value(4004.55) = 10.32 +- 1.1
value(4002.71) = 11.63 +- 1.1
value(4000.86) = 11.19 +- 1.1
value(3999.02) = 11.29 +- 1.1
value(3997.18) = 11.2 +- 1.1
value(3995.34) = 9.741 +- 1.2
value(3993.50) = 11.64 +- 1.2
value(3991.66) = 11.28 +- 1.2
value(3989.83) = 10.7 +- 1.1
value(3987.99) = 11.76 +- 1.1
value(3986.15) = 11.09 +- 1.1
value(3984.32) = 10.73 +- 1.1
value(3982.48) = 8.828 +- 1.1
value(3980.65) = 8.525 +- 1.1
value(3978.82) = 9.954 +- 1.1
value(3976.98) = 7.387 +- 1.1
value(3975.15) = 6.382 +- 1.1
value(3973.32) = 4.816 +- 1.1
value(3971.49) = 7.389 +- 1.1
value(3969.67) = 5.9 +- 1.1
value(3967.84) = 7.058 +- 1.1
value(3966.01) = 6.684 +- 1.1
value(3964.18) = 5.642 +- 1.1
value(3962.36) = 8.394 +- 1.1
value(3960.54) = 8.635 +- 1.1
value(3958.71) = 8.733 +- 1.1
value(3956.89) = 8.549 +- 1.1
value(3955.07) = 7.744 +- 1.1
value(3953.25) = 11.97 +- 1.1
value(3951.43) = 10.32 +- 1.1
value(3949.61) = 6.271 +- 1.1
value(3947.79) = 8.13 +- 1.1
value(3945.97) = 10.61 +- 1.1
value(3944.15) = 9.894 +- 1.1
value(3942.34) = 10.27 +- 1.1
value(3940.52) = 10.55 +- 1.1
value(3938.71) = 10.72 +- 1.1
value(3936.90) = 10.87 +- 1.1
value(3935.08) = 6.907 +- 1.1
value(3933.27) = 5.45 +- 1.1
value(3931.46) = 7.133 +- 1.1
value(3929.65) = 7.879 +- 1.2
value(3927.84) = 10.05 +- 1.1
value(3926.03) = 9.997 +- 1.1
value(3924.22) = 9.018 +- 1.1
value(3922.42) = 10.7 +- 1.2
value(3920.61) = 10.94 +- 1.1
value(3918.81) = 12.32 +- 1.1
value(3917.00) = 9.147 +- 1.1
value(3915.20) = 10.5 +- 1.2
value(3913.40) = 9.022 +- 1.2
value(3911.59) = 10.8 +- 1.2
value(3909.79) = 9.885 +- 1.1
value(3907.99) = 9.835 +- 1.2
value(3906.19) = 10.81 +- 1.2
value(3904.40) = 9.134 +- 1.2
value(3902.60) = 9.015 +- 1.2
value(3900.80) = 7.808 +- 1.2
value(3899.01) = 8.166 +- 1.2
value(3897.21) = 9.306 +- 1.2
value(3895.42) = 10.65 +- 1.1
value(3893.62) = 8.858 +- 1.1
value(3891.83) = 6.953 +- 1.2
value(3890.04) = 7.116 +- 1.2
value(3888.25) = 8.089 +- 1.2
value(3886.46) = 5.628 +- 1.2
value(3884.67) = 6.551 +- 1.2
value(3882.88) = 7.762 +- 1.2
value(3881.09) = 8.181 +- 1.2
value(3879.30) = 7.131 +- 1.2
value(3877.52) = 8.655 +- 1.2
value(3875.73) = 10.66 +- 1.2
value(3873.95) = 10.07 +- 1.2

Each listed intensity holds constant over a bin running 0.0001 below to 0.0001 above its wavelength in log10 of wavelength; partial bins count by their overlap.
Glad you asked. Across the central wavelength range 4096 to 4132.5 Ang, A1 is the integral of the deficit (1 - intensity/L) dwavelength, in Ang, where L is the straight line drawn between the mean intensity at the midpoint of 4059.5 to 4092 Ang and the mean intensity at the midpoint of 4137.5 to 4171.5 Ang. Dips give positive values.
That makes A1 2.8 Ang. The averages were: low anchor 9.87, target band 9.31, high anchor 10.3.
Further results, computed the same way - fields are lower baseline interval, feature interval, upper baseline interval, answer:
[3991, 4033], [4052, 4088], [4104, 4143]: 1.08 Ang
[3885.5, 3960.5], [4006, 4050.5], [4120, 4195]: -3.49 Ang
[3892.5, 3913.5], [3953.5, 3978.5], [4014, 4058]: 6.15 Ang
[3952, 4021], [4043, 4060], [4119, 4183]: -0.20 Ang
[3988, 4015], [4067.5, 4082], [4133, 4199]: 1.12 Ang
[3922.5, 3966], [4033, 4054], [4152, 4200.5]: -2.24 Ang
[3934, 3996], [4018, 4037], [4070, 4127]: -3.09 Ang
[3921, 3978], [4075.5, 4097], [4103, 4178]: 0.83 Ang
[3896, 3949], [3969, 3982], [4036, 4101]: 3.06 Ang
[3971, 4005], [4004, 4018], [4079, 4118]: -0.73 Ang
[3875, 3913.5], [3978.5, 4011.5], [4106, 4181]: -4.85 Ang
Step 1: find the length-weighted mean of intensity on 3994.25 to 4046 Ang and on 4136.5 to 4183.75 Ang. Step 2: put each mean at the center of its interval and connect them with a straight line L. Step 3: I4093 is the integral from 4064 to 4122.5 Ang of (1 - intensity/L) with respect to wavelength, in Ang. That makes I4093 5.3 Ang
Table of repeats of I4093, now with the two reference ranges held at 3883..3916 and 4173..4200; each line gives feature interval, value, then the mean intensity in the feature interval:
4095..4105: 1.6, 8.28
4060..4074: -0.7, 10.2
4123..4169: -0.3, 10.2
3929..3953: 0.1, 8.94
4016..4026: -0.6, 9.93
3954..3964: 0.9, 8.27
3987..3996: -1.8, 11.1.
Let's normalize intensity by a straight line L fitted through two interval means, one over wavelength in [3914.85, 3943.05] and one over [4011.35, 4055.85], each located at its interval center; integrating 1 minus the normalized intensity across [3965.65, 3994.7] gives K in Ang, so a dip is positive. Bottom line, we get 3.2 Ang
